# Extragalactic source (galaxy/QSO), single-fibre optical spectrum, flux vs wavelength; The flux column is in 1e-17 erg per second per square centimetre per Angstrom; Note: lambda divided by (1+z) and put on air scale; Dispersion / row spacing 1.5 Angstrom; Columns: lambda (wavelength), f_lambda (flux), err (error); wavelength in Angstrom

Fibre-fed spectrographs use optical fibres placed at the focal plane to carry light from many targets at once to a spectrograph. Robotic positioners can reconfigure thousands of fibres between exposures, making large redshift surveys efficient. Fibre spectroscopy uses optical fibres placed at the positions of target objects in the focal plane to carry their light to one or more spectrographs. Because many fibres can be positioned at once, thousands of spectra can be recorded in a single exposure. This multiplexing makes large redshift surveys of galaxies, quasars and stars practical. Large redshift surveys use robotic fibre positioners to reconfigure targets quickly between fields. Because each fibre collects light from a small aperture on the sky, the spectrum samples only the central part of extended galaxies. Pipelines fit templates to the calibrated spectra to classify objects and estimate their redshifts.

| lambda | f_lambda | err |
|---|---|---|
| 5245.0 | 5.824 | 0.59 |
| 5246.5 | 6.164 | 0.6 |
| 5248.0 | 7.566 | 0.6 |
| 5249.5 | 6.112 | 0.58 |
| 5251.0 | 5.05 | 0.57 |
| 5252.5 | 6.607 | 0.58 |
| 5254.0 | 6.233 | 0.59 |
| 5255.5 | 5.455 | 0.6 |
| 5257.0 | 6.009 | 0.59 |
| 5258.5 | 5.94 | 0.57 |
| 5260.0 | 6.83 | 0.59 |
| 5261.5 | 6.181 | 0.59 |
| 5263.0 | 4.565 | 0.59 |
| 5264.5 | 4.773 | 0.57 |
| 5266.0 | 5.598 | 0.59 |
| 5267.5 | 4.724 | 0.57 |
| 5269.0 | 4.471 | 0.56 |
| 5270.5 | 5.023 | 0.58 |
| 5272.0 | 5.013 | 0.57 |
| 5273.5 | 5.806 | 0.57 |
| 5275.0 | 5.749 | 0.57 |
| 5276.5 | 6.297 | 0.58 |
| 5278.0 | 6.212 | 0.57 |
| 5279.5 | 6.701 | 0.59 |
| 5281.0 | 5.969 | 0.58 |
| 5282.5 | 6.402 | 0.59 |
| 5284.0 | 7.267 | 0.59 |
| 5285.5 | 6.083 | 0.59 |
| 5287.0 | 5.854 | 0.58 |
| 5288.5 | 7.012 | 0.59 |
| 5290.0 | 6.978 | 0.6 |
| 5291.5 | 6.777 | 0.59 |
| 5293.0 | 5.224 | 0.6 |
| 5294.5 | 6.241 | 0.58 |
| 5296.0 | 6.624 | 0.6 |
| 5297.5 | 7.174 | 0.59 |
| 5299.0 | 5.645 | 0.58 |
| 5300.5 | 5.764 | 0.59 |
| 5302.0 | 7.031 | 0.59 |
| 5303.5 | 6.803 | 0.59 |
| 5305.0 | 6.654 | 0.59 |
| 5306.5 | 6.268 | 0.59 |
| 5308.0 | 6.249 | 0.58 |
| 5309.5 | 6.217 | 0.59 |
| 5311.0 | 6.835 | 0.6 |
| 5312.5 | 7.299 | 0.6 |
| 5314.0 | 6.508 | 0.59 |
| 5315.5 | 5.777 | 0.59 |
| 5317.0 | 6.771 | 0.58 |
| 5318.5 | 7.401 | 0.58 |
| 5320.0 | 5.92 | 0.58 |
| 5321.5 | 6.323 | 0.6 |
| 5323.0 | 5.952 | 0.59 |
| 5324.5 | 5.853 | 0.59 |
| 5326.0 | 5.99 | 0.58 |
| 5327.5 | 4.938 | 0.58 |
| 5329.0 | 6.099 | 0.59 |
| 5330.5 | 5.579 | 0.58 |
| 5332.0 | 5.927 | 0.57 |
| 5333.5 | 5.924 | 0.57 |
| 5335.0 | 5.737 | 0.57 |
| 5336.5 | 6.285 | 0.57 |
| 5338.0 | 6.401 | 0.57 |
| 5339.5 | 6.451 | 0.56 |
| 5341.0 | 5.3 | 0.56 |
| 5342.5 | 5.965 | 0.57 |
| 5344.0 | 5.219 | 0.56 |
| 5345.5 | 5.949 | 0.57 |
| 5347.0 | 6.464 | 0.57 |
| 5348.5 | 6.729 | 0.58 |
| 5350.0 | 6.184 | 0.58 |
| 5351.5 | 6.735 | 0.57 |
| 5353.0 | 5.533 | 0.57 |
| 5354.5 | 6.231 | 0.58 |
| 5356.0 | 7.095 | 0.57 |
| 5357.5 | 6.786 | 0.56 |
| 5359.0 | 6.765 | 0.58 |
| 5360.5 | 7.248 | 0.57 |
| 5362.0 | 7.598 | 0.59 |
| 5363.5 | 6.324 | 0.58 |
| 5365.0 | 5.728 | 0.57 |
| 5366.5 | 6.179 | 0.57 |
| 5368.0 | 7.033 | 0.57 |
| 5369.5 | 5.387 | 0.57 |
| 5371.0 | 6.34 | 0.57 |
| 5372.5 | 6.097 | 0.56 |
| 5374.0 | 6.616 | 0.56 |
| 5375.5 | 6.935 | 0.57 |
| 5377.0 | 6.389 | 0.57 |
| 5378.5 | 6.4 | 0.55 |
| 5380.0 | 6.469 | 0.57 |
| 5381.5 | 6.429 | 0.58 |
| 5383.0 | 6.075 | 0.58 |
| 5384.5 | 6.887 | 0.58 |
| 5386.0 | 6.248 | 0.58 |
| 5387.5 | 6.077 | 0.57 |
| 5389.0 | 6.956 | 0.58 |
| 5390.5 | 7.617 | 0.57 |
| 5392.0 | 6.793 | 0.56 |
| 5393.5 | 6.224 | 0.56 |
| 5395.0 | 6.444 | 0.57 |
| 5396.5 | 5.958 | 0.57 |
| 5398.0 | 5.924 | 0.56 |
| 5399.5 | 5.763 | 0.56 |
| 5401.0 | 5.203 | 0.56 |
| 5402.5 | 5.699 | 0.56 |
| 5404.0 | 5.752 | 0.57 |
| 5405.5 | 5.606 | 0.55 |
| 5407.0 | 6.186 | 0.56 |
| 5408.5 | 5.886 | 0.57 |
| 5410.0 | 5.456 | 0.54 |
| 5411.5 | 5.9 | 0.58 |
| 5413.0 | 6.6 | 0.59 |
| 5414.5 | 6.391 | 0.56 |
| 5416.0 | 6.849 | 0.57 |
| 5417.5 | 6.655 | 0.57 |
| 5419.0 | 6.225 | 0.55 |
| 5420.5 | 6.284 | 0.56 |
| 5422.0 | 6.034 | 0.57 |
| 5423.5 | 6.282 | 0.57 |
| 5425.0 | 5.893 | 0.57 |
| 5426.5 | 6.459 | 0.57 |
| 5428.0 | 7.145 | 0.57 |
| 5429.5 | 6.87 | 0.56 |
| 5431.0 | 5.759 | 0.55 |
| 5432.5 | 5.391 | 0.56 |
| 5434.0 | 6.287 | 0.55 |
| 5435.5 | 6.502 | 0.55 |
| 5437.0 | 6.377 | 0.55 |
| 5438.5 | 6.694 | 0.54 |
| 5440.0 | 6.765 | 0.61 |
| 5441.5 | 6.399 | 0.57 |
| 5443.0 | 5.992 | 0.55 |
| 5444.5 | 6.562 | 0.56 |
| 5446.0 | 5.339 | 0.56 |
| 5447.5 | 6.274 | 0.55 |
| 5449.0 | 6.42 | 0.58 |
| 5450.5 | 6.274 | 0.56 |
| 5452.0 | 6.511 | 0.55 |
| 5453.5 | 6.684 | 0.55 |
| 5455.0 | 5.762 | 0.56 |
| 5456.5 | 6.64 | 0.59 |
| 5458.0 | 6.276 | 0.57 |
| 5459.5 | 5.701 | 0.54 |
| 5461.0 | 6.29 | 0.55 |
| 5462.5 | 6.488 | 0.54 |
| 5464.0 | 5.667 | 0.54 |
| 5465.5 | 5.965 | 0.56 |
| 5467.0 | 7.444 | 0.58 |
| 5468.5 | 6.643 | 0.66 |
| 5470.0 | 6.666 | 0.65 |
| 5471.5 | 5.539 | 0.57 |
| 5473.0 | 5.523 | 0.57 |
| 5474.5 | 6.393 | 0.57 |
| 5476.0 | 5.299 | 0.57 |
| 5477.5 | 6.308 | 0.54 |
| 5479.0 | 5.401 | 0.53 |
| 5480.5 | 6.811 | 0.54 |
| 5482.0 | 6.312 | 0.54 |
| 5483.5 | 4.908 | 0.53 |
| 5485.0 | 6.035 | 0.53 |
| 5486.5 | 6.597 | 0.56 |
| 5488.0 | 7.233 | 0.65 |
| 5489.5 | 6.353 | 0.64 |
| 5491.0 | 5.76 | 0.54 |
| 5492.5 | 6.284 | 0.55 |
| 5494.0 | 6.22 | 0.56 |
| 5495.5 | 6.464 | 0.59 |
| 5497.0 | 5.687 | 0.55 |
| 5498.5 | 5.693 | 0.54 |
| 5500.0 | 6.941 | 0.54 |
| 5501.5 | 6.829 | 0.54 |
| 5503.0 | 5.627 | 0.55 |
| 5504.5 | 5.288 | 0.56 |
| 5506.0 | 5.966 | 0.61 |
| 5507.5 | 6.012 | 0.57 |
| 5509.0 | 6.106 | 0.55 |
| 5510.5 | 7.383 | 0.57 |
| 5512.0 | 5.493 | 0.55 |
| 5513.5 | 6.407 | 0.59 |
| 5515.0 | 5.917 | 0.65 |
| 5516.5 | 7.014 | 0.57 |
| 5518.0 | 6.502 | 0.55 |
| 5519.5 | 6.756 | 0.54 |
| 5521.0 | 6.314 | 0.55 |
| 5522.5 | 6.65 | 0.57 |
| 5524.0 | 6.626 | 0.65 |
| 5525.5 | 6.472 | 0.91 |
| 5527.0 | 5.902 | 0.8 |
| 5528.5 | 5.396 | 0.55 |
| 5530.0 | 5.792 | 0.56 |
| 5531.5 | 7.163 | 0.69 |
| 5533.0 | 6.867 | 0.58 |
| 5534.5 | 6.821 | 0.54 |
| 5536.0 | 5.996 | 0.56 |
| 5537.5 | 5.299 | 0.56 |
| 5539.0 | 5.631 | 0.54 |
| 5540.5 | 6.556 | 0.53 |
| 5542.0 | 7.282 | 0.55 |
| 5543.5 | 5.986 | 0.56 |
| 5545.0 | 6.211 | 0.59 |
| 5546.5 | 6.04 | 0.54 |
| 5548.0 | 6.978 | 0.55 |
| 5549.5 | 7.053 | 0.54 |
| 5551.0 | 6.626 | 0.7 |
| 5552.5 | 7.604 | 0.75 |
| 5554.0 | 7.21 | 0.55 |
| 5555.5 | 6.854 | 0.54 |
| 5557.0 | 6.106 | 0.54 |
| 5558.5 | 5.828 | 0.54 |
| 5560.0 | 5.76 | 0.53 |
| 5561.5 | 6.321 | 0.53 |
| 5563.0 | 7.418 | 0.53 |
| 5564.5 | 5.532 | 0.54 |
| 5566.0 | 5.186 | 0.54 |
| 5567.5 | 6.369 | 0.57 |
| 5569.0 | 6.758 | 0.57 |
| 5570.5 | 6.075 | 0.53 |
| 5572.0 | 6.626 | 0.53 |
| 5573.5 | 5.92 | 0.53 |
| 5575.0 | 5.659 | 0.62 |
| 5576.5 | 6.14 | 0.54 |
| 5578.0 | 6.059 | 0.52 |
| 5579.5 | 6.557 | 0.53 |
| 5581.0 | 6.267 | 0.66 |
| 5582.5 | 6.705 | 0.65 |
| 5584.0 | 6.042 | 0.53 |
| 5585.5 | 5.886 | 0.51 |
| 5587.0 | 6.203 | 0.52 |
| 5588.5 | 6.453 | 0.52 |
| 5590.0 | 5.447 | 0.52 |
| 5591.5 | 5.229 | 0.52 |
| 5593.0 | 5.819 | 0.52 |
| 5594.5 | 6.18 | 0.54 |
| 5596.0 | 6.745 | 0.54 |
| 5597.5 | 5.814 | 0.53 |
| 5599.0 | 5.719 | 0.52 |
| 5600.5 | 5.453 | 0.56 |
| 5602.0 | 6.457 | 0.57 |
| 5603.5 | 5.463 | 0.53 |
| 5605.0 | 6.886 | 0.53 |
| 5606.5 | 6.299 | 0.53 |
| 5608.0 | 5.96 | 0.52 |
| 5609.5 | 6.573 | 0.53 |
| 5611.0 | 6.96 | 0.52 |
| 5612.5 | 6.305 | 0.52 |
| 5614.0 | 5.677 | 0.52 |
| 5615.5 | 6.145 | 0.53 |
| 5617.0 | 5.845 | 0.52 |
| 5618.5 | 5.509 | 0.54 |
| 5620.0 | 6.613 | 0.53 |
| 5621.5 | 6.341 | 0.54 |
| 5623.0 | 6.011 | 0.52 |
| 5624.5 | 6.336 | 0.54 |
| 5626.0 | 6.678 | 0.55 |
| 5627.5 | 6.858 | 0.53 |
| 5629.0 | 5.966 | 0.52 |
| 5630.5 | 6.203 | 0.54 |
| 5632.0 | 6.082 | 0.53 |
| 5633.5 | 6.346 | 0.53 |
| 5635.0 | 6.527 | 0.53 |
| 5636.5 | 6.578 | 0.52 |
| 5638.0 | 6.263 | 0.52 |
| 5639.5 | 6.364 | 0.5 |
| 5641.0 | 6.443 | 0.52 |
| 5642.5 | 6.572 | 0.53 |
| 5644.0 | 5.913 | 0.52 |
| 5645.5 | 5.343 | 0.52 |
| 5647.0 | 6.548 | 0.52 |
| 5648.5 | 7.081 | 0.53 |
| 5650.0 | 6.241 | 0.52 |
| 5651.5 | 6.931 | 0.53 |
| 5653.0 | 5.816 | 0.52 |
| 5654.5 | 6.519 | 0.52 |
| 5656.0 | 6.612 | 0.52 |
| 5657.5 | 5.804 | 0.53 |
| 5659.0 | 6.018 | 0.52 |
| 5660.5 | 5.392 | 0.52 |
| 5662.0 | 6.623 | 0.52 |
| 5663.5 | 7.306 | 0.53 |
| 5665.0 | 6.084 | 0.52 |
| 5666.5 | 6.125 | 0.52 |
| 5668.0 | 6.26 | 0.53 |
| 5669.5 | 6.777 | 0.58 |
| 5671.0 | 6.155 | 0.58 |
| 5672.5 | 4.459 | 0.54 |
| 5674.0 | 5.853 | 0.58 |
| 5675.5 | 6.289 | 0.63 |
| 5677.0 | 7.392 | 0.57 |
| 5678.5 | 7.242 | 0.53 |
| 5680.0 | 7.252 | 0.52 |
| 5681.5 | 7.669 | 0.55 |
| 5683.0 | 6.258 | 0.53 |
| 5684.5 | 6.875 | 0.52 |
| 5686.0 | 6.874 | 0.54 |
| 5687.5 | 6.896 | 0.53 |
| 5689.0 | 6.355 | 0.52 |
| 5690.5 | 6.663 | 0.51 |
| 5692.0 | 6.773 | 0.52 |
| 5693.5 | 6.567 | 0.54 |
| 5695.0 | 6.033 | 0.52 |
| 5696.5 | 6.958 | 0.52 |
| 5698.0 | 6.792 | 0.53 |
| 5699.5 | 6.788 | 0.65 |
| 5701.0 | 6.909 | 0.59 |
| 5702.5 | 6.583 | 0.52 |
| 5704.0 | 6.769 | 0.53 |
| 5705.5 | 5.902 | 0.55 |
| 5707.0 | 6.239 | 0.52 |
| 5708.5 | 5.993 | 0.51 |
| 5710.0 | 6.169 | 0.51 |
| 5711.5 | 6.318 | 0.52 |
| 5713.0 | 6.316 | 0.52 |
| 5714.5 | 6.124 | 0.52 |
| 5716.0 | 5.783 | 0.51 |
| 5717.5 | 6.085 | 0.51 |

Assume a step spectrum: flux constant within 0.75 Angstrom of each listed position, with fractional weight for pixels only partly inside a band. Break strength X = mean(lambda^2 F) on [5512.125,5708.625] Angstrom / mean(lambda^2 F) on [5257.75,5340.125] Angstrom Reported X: 1.2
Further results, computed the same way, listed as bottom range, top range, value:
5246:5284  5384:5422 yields 1.12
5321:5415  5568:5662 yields 1.09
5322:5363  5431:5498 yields 1.05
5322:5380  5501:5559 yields 1.09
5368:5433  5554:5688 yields 1.09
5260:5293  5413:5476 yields 1.14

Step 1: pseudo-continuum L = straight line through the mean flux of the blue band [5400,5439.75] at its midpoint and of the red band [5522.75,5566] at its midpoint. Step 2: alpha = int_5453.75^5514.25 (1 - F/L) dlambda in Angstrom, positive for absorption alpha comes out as 1.14 Angstrom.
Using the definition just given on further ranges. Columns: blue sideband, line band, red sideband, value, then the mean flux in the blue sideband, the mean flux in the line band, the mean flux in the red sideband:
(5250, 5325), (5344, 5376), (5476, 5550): -1.42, 6.12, 6.44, 6.26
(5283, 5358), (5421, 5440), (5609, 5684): -0.07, 6.28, 6.33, 6.34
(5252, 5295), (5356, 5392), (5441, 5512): -3.04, 5.93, 6.56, 6.18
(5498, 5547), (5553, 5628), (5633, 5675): 0.88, 6.27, 6.19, 6.25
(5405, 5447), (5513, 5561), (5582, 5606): -2.55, 6.25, 6.43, 6.03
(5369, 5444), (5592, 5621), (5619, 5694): 1.22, 6.28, 6.12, 6.42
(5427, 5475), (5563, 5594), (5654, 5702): 1.63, 6.29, 6.08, 6.52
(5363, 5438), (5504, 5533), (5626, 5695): 0.18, 6.26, 6.3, 6.42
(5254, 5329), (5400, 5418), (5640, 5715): 0.59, 6.11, 6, 6.44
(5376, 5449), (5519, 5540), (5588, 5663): -0.11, 6.26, 6.26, 6.2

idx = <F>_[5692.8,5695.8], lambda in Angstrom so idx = 6.31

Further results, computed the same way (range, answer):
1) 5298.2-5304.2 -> 6.31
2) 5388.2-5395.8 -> 6.8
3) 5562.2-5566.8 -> 6.05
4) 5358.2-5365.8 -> 6.73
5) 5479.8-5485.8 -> 6.01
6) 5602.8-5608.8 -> 6.16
